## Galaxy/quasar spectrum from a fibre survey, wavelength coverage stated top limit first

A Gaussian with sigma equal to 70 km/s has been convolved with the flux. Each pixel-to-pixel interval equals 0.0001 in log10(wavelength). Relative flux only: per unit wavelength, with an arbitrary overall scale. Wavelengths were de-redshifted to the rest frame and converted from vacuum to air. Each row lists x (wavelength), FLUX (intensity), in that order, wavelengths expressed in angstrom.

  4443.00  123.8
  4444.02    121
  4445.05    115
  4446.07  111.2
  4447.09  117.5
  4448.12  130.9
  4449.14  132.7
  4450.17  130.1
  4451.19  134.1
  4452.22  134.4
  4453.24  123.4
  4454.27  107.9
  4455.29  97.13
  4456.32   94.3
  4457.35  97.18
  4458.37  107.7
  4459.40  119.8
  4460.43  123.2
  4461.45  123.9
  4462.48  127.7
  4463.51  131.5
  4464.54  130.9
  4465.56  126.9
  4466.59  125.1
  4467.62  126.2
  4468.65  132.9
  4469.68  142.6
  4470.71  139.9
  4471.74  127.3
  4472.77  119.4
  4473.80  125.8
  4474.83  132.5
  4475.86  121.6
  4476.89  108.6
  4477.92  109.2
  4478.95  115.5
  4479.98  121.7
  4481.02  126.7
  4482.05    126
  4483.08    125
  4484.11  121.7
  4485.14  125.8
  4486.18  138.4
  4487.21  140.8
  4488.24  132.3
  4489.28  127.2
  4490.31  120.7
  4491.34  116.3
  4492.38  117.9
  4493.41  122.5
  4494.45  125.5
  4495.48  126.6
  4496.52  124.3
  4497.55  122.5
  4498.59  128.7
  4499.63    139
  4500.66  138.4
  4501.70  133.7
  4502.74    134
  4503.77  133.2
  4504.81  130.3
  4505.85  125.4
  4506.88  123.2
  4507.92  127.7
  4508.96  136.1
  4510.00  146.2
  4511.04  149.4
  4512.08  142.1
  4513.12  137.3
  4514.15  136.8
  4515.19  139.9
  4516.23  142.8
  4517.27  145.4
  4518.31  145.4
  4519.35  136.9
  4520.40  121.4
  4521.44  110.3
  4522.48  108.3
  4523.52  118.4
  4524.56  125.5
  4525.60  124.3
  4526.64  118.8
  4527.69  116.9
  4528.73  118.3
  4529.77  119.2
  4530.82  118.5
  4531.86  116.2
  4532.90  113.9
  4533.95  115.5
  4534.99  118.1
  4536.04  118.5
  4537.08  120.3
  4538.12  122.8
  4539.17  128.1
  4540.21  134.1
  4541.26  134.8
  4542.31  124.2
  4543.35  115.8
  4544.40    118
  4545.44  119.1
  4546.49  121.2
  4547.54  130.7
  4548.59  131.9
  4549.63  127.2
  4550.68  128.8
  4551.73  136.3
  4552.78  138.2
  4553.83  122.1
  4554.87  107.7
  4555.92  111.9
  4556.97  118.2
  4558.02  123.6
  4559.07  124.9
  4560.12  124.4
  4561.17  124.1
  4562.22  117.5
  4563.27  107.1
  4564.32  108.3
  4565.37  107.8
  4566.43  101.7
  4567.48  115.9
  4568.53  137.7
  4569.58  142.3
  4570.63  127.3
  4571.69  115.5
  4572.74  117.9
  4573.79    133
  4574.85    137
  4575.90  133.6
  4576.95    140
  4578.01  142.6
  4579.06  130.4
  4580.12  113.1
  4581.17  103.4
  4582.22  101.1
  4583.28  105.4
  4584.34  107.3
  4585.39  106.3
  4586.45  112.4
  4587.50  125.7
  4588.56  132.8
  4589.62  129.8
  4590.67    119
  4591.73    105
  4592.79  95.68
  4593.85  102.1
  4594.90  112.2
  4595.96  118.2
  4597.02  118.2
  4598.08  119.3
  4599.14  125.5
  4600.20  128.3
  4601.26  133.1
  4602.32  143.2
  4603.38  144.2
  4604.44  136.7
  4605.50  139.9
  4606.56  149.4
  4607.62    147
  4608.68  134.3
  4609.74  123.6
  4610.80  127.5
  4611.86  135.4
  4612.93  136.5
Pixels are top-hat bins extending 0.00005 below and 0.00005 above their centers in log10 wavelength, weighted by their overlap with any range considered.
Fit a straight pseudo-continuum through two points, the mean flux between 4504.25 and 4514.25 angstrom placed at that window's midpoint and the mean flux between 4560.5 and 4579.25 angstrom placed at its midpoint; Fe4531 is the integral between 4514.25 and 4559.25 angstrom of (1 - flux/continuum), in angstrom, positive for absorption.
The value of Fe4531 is 2.16 angstrom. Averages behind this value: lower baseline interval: 135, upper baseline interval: 124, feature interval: 124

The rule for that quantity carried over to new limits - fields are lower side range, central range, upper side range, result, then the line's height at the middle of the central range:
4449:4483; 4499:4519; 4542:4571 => -2.4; 122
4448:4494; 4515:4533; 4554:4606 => -0.3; 122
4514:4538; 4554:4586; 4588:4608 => 1.4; 125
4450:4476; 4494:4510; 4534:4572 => -1.0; 123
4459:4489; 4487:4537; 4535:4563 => -1.0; 125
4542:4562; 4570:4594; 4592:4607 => 1.1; 125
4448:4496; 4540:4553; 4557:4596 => -0.8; 120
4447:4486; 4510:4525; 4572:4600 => -1.5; 121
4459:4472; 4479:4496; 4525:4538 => 0.0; 126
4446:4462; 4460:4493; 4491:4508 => -0.9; 123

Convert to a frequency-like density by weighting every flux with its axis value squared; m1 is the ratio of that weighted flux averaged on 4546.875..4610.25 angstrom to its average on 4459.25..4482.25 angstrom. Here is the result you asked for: 1.03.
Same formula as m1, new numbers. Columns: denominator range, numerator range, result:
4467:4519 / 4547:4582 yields 0.98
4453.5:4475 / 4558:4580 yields 1.07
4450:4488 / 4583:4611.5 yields 1.06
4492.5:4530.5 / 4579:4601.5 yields 0.92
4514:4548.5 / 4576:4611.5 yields 1.02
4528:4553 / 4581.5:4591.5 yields 0.95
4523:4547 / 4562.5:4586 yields 1.01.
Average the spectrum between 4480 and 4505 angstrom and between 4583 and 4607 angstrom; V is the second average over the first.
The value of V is 0.95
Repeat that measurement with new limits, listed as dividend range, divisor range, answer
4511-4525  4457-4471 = 1.05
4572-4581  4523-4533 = 1.09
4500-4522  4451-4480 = 1.11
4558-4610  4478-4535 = 0.96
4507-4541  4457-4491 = 1.02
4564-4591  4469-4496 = 0.97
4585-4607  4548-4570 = 1.02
